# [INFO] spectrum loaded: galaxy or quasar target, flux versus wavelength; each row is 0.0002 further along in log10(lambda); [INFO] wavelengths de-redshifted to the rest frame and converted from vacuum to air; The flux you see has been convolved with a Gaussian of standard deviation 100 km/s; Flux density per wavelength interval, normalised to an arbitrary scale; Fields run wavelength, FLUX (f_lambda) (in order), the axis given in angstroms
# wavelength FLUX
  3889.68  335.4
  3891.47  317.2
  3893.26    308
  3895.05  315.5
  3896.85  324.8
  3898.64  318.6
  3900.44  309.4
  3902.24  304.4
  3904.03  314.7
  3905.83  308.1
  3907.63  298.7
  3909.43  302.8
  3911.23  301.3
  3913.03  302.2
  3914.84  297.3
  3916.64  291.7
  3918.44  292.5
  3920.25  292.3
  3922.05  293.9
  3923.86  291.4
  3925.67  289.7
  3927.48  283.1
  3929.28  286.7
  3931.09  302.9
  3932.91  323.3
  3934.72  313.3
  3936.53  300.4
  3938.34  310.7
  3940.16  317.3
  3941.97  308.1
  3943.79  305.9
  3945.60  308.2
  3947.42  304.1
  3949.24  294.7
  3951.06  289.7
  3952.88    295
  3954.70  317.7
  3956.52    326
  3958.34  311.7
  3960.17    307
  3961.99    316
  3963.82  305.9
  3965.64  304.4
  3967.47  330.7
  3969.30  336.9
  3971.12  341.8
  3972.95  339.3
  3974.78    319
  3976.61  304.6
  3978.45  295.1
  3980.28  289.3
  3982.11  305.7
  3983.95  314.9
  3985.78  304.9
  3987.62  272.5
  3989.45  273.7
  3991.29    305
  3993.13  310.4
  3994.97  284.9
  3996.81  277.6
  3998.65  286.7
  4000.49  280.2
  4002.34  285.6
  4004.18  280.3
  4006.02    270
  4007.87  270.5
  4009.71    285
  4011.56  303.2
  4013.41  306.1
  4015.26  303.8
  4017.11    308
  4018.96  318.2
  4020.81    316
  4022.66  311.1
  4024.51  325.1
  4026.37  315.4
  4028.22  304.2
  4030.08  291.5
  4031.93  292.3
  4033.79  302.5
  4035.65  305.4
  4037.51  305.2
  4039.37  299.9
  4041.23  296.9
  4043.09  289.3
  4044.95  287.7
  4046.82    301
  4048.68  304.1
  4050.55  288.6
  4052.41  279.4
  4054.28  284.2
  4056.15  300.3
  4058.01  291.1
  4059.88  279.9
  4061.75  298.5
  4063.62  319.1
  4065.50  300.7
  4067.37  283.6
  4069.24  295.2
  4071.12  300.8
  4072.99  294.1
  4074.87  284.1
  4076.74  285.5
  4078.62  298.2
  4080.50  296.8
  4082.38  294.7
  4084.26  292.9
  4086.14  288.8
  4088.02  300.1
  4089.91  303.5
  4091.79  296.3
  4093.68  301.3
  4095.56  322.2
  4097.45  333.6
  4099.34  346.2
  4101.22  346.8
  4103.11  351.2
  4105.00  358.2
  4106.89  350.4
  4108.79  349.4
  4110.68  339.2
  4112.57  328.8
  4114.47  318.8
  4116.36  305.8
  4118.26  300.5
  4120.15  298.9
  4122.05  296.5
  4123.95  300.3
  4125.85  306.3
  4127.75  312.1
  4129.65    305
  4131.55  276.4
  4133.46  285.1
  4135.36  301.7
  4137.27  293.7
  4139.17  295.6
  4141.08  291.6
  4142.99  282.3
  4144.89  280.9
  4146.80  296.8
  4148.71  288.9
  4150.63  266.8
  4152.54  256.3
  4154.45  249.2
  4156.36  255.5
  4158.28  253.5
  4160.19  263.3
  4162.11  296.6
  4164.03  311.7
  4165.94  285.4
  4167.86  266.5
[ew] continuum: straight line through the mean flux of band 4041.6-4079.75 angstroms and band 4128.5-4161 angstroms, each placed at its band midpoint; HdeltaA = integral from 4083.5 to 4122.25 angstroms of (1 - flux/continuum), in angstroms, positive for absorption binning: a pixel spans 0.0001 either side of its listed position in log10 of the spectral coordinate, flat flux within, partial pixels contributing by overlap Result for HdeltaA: -4.71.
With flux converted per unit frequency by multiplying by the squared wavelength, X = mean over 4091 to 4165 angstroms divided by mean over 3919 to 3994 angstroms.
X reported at 1.08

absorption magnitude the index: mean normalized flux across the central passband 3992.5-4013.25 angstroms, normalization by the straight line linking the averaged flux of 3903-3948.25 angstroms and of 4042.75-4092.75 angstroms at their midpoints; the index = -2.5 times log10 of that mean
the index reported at 0.05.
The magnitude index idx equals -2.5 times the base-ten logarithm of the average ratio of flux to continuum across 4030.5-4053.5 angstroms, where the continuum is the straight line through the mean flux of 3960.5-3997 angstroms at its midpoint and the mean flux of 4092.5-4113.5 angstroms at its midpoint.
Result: 0.096 mag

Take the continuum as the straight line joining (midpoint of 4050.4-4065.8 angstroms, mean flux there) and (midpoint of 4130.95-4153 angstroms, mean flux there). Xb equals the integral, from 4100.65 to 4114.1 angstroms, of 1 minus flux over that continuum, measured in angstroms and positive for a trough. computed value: -2.6 angstroms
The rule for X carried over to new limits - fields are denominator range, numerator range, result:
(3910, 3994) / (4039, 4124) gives 1.07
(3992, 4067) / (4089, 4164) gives 1.07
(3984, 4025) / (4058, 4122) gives 1.10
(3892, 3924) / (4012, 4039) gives 1.07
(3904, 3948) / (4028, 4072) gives 1.04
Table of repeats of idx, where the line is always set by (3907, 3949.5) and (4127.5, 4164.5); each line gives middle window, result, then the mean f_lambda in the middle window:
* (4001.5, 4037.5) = -0.03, 300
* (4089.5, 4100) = -0.11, 317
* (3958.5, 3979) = -0.07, 318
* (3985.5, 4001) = 0.03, 288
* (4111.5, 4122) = -0.09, 310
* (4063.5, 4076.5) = -0.02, 295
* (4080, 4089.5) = -0.03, 295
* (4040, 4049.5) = -0.02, 296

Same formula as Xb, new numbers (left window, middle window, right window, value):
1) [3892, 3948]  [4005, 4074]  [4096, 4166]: 1.2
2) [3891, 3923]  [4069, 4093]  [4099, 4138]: 1.6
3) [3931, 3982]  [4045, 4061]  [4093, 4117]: 1.8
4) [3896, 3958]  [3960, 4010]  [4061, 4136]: 0.9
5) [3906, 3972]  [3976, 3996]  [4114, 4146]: 0.5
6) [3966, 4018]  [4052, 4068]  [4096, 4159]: 0.4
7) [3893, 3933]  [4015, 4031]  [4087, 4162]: -0.4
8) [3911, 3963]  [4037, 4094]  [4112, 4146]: 1.0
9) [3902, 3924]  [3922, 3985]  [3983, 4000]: -2.7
